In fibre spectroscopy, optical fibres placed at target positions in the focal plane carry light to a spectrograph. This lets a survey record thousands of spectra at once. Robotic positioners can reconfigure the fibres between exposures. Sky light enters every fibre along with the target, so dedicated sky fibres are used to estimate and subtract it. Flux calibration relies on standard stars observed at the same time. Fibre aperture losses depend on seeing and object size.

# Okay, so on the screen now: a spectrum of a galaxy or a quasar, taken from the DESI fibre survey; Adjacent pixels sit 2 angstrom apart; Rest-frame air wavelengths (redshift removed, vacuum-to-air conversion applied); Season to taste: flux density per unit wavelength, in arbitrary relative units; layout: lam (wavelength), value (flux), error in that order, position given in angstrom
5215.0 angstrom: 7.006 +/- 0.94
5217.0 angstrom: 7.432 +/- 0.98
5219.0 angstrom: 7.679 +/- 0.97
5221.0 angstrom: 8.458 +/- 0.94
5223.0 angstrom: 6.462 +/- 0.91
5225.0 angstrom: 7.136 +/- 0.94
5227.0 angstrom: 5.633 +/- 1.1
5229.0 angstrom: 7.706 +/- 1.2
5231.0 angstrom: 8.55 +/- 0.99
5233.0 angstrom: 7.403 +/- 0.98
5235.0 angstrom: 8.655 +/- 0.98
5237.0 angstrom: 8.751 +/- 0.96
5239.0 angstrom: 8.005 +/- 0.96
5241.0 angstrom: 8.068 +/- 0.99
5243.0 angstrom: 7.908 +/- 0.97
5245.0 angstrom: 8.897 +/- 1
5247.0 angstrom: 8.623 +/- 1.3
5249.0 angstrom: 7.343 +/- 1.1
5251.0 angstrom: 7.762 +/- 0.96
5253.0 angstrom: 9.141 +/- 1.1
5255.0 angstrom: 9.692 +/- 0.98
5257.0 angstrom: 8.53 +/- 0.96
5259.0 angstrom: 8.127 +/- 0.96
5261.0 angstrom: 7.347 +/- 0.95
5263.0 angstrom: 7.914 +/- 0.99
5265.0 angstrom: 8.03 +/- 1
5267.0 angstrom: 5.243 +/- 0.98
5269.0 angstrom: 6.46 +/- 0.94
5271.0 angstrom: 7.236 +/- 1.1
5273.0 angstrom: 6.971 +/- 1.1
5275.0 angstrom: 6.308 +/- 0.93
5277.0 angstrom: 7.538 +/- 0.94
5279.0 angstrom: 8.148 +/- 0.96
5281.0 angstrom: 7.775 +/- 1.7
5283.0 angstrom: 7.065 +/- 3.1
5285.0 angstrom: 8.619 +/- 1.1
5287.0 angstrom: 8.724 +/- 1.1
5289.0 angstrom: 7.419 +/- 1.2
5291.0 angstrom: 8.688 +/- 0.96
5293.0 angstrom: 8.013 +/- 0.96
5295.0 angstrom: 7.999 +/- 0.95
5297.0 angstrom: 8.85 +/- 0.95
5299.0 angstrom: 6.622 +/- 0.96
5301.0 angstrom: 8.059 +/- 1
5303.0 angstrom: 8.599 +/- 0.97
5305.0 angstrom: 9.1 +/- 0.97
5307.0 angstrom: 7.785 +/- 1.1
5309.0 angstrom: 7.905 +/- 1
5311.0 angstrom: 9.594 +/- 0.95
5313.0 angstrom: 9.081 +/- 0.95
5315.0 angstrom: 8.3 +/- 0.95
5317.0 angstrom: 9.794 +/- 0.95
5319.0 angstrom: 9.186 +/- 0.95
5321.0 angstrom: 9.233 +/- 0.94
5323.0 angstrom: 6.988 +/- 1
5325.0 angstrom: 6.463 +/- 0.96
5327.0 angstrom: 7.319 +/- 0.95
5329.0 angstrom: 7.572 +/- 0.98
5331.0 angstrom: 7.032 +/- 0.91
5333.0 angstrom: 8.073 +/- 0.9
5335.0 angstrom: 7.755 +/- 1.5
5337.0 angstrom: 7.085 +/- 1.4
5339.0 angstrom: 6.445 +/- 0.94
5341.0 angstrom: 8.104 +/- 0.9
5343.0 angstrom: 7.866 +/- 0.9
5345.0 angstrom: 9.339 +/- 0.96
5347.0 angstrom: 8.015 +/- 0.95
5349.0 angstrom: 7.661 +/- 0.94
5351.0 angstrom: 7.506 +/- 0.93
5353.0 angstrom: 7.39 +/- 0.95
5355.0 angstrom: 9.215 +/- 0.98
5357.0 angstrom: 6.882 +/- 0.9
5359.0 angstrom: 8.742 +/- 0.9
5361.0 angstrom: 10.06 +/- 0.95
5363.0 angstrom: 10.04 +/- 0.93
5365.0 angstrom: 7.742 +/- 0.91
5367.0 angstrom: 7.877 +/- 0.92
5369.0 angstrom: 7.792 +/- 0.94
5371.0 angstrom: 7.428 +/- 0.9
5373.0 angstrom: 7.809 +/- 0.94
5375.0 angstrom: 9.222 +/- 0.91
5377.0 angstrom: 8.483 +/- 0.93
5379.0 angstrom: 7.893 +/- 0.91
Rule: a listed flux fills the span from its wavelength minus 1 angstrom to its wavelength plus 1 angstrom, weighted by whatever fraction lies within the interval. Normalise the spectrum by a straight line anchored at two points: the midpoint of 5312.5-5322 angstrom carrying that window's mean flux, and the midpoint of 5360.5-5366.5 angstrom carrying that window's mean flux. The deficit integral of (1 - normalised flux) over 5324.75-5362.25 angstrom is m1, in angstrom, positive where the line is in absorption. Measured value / 5.1 angstrom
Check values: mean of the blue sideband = 9.12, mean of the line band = 7.86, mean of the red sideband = 9.1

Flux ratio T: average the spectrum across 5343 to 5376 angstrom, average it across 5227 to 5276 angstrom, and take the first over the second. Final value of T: 1.1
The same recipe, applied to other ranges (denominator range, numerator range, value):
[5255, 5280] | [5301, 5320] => 1.18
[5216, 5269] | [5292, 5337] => 1.04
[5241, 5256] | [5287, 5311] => 0.97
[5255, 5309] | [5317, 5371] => 1.03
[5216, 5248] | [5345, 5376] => 1.05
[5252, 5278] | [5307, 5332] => 1.08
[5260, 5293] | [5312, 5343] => 1.05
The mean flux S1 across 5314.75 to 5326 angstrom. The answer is 8.33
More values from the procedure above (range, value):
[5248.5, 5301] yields 7.76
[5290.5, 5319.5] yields 8.49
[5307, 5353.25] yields 7.99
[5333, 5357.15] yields 7.82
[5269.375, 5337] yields 7.97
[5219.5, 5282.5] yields 7.73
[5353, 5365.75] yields 8.69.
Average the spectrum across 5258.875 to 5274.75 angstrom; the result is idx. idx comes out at 7.07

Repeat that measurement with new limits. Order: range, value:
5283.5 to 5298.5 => 8.23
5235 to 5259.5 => 8.42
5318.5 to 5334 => 7.69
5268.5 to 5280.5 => 7.16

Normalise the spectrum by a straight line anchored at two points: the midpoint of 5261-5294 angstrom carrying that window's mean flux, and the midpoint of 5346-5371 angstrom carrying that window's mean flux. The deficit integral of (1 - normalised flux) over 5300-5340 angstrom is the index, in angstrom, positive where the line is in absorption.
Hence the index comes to -1.0 angstrom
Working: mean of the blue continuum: 7.5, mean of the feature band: 8.07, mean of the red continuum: 8.21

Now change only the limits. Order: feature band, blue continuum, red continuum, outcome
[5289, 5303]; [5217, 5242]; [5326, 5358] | -0.61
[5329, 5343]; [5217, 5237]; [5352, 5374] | 1.16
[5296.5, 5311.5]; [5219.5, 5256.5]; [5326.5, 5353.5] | -0.90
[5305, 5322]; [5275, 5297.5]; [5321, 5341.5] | -2.85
